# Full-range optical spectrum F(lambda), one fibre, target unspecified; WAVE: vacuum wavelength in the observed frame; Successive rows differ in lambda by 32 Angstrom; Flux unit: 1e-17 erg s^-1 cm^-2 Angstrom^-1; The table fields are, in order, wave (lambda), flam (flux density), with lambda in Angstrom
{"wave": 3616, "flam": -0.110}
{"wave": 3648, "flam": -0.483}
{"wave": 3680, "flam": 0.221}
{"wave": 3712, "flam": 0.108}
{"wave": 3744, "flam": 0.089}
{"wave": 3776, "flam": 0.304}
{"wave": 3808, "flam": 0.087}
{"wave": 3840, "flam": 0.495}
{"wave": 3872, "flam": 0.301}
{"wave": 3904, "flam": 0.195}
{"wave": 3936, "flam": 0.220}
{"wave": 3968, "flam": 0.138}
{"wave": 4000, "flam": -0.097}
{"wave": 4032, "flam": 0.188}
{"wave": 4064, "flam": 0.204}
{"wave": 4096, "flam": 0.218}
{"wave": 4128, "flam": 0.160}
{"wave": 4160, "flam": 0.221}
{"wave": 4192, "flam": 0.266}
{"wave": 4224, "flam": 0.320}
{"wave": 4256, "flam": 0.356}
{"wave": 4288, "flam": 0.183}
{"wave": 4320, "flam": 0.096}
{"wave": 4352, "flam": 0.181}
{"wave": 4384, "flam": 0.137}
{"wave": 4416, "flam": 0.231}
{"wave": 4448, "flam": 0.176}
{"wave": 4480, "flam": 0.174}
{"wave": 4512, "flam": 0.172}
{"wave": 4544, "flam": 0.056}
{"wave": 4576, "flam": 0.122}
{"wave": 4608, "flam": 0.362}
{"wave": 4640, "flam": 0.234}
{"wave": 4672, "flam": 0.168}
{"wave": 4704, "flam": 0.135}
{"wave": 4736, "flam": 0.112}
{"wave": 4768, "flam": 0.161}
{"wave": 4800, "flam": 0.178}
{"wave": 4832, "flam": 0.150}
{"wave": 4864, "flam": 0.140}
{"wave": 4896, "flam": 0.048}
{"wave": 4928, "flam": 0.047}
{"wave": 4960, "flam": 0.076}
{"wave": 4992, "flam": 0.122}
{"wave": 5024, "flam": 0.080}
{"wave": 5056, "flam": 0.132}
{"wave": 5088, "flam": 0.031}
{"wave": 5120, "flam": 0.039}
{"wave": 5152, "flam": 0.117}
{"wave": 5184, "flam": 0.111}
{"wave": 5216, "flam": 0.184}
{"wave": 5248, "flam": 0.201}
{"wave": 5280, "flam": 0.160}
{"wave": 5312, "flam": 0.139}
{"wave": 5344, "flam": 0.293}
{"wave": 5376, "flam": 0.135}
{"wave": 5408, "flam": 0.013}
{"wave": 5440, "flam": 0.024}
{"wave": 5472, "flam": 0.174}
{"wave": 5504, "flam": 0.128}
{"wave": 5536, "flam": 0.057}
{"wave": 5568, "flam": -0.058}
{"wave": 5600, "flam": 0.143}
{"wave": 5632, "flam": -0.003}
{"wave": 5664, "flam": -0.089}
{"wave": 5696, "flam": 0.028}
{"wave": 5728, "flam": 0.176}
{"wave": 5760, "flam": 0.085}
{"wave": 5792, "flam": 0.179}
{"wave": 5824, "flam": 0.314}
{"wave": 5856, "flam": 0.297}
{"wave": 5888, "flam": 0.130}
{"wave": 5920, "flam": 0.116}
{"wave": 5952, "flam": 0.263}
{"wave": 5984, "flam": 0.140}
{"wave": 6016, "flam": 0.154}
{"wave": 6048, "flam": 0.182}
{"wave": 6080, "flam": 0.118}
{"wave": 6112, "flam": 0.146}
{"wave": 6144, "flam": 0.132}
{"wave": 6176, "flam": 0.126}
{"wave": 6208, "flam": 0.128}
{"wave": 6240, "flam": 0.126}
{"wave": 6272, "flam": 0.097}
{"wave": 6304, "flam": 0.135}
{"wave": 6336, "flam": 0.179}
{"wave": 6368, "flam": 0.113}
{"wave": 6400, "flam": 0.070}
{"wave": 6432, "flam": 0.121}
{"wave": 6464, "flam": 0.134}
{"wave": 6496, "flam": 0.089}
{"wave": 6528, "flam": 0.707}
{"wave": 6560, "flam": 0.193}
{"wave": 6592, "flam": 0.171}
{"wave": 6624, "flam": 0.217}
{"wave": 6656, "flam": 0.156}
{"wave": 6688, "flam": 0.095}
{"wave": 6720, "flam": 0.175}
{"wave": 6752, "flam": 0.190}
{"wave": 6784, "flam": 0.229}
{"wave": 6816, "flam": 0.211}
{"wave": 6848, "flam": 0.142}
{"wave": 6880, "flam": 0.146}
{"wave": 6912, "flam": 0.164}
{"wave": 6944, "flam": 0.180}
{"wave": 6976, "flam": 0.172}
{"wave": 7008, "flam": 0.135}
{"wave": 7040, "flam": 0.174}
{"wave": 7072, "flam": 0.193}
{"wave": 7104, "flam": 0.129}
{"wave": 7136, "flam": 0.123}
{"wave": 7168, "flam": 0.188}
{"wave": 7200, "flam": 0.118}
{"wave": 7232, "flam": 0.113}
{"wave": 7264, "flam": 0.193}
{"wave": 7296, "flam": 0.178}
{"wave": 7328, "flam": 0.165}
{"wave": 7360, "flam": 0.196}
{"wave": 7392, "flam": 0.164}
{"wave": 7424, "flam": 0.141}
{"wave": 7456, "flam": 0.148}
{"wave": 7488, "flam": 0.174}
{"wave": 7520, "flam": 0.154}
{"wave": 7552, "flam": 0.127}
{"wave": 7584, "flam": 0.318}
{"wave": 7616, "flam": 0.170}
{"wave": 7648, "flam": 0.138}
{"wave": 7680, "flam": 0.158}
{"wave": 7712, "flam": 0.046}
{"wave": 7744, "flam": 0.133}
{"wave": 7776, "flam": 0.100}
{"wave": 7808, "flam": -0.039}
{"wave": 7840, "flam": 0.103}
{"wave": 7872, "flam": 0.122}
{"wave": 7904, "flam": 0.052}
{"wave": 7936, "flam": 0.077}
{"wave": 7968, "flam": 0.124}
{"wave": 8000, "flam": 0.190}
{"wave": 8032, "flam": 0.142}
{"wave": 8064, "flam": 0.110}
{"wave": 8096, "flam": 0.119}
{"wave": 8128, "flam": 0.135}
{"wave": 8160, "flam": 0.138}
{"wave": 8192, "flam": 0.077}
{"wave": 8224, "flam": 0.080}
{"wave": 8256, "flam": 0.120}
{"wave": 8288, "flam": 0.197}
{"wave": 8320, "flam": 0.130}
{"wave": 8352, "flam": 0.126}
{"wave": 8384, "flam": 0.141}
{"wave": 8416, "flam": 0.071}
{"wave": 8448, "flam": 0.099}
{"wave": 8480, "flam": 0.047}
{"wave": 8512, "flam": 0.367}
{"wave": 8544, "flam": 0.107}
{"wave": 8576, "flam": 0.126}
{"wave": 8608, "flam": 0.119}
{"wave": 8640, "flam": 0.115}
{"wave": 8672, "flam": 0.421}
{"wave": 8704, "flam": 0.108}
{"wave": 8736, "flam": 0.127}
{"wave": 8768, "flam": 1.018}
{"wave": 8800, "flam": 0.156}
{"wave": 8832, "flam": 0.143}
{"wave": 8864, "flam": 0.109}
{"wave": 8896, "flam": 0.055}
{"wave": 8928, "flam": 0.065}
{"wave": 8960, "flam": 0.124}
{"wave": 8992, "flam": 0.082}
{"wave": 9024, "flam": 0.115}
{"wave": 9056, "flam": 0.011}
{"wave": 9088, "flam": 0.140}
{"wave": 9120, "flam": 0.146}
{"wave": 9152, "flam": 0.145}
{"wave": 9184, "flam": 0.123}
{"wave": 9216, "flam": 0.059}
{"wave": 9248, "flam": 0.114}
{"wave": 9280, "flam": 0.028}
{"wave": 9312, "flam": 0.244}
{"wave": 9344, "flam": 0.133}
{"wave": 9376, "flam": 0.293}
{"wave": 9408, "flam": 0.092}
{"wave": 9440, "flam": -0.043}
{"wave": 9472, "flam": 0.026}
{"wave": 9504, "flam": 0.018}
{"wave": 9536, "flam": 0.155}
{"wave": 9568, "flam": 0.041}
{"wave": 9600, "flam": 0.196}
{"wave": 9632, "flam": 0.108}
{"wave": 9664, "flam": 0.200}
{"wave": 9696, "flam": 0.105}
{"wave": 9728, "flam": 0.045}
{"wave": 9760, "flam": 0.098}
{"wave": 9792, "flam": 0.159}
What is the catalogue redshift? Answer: 0.75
